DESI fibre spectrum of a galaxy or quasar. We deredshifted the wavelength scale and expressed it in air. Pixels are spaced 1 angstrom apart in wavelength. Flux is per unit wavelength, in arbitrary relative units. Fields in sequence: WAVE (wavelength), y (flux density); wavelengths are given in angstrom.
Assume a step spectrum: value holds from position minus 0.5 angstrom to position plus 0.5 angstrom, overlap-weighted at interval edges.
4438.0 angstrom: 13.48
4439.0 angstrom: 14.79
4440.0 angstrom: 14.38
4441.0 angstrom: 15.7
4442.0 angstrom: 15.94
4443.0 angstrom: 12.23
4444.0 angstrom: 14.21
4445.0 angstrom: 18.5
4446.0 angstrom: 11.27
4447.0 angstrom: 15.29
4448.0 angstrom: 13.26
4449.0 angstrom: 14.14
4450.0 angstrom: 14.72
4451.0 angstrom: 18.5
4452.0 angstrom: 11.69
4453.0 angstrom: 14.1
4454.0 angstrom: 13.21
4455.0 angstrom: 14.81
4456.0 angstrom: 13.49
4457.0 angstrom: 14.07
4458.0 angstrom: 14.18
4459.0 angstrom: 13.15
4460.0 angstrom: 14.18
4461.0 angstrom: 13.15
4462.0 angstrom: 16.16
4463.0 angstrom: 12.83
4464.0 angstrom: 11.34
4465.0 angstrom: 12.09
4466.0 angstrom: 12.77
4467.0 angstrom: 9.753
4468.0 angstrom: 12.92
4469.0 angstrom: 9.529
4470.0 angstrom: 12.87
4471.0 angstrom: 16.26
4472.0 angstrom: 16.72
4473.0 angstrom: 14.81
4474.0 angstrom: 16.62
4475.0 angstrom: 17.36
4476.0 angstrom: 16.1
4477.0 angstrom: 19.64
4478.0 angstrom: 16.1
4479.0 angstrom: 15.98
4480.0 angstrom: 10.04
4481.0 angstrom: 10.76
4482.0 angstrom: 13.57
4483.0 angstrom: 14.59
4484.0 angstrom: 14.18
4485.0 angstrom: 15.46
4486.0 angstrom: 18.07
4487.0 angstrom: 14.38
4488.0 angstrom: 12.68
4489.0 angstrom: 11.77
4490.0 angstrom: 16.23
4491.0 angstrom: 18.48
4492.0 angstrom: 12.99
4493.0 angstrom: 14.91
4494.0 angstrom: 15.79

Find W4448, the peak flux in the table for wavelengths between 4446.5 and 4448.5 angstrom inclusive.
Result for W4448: 15.29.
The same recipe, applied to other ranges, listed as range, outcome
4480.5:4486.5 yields 18.07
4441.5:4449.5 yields 18.5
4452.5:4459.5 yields 14.81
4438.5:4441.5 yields 15.7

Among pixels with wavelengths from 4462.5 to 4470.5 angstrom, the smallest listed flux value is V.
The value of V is 9.529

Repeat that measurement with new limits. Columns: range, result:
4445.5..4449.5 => 11.27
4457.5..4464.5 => 11.34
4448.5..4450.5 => 14.14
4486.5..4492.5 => 11.77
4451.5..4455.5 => 11.69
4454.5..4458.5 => 13.49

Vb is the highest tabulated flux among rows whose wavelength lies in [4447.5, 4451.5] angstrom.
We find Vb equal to 18.5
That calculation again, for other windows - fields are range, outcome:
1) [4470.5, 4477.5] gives 19.64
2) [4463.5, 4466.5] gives 12.77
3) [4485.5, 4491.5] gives 18.48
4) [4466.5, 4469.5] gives 12.92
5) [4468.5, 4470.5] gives 12.87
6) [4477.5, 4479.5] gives 16.1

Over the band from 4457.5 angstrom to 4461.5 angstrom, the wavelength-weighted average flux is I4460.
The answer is 13.7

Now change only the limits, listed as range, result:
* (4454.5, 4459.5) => 13.9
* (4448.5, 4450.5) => 14.4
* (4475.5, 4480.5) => 15.6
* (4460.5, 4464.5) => 13.4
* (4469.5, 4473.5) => 15.2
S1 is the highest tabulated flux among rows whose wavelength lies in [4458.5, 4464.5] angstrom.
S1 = 16.16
